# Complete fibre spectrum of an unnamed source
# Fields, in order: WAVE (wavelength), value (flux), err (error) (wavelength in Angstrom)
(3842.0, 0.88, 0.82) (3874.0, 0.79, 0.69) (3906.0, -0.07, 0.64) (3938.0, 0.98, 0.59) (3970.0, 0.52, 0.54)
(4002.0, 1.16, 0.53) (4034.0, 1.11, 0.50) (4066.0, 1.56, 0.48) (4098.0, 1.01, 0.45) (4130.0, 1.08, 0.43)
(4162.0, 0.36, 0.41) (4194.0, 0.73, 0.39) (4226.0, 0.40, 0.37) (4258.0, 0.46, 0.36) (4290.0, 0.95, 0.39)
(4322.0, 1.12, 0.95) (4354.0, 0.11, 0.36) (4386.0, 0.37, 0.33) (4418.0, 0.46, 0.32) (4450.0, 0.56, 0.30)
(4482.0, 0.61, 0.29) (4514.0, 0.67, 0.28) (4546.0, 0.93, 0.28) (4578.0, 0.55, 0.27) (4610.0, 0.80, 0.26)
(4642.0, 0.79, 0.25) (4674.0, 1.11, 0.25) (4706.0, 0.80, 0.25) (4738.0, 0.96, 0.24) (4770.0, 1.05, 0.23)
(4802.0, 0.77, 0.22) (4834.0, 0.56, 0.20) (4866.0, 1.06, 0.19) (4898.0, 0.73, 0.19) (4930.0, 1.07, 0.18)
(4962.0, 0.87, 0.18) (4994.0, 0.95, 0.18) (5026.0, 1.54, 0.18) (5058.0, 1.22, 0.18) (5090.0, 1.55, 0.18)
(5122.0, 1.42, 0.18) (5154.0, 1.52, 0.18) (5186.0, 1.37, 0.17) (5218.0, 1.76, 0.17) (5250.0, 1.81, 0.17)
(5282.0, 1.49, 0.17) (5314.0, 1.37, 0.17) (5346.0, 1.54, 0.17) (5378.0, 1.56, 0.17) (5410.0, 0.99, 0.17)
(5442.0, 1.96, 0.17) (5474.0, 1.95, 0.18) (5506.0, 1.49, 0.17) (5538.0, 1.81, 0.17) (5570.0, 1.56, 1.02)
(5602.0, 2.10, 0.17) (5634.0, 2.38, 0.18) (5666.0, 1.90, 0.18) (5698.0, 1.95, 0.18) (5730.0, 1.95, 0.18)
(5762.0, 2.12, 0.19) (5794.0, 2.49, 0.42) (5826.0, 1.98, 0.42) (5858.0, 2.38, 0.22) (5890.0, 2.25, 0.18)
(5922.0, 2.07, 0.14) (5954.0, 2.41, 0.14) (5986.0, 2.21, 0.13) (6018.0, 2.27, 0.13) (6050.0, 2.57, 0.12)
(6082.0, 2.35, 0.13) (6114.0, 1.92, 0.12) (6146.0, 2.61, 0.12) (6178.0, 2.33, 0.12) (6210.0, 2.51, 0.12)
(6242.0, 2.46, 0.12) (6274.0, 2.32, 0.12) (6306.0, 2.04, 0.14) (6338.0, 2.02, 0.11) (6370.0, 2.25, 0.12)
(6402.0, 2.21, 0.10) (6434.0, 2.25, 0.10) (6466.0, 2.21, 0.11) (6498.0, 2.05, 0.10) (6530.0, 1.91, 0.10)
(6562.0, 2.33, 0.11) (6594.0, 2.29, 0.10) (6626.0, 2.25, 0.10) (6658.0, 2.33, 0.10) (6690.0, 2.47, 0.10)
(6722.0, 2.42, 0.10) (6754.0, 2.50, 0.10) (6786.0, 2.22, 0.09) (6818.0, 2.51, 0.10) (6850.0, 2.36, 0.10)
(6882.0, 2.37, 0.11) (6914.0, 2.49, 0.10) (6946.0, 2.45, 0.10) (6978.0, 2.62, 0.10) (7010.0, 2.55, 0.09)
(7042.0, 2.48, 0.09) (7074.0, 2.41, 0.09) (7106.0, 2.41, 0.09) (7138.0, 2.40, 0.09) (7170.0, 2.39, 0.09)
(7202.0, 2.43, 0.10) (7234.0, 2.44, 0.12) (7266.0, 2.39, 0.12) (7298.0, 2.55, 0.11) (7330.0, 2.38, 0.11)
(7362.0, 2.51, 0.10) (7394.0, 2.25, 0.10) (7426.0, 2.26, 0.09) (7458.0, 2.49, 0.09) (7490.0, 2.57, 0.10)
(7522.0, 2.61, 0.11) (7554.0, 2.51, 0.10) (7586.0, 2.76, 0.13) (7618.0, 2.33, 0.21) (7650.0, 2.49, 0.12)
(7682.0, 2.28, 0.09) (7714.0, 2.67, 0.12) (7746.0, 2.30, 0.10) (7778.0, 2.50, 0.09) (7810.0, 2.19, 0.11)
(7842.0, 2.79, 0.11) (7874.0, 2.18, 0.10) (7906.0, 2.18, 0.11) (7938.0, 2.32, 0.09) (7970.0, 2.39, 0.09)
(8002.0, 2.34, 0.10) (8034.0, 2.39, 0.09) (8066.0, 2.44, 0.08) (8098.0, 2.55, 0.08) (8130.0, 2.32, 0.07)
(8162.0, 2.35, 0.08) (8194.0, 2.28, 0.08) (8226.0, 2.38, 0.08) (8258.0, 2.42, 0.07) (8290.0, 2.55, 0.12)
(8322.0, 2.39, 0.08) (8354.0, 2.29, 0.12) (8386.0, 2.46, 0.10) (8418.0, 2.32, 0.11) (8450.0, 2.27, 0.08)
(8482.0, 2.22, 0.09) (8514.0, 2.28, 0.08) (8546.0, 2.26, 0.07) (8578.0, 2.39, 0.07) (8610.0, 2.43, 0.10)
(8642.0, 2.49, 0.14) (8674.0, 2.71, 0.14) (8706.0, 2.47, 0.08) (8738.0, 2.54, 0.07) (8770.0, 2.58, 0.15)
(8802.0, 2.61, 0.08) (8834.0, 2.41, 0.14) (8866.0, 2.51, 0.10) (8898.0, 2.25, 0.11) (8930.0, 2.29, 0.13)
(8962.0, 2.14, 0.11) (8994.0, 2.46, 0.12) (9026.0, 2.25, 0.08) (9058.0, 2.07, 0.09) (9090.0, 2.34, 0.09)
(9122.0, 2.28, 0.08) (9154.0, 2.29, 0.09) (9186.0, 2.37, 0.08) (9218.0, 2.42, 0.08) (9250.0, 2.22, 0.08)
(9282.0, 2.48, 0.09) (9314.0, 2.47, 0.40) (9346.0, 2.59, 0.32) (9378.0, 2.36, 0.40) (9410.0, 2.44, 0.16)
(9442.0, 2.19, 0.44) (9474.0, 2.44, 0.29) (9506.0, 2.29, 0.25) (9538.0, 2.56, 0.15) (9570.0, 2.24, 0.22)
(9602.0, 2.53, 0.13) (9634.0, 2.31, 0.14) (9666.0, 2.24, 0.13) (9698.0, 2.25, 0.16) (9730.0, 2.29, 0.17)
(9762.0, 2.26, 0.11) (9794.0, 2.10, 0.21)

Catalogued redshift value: 0.26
